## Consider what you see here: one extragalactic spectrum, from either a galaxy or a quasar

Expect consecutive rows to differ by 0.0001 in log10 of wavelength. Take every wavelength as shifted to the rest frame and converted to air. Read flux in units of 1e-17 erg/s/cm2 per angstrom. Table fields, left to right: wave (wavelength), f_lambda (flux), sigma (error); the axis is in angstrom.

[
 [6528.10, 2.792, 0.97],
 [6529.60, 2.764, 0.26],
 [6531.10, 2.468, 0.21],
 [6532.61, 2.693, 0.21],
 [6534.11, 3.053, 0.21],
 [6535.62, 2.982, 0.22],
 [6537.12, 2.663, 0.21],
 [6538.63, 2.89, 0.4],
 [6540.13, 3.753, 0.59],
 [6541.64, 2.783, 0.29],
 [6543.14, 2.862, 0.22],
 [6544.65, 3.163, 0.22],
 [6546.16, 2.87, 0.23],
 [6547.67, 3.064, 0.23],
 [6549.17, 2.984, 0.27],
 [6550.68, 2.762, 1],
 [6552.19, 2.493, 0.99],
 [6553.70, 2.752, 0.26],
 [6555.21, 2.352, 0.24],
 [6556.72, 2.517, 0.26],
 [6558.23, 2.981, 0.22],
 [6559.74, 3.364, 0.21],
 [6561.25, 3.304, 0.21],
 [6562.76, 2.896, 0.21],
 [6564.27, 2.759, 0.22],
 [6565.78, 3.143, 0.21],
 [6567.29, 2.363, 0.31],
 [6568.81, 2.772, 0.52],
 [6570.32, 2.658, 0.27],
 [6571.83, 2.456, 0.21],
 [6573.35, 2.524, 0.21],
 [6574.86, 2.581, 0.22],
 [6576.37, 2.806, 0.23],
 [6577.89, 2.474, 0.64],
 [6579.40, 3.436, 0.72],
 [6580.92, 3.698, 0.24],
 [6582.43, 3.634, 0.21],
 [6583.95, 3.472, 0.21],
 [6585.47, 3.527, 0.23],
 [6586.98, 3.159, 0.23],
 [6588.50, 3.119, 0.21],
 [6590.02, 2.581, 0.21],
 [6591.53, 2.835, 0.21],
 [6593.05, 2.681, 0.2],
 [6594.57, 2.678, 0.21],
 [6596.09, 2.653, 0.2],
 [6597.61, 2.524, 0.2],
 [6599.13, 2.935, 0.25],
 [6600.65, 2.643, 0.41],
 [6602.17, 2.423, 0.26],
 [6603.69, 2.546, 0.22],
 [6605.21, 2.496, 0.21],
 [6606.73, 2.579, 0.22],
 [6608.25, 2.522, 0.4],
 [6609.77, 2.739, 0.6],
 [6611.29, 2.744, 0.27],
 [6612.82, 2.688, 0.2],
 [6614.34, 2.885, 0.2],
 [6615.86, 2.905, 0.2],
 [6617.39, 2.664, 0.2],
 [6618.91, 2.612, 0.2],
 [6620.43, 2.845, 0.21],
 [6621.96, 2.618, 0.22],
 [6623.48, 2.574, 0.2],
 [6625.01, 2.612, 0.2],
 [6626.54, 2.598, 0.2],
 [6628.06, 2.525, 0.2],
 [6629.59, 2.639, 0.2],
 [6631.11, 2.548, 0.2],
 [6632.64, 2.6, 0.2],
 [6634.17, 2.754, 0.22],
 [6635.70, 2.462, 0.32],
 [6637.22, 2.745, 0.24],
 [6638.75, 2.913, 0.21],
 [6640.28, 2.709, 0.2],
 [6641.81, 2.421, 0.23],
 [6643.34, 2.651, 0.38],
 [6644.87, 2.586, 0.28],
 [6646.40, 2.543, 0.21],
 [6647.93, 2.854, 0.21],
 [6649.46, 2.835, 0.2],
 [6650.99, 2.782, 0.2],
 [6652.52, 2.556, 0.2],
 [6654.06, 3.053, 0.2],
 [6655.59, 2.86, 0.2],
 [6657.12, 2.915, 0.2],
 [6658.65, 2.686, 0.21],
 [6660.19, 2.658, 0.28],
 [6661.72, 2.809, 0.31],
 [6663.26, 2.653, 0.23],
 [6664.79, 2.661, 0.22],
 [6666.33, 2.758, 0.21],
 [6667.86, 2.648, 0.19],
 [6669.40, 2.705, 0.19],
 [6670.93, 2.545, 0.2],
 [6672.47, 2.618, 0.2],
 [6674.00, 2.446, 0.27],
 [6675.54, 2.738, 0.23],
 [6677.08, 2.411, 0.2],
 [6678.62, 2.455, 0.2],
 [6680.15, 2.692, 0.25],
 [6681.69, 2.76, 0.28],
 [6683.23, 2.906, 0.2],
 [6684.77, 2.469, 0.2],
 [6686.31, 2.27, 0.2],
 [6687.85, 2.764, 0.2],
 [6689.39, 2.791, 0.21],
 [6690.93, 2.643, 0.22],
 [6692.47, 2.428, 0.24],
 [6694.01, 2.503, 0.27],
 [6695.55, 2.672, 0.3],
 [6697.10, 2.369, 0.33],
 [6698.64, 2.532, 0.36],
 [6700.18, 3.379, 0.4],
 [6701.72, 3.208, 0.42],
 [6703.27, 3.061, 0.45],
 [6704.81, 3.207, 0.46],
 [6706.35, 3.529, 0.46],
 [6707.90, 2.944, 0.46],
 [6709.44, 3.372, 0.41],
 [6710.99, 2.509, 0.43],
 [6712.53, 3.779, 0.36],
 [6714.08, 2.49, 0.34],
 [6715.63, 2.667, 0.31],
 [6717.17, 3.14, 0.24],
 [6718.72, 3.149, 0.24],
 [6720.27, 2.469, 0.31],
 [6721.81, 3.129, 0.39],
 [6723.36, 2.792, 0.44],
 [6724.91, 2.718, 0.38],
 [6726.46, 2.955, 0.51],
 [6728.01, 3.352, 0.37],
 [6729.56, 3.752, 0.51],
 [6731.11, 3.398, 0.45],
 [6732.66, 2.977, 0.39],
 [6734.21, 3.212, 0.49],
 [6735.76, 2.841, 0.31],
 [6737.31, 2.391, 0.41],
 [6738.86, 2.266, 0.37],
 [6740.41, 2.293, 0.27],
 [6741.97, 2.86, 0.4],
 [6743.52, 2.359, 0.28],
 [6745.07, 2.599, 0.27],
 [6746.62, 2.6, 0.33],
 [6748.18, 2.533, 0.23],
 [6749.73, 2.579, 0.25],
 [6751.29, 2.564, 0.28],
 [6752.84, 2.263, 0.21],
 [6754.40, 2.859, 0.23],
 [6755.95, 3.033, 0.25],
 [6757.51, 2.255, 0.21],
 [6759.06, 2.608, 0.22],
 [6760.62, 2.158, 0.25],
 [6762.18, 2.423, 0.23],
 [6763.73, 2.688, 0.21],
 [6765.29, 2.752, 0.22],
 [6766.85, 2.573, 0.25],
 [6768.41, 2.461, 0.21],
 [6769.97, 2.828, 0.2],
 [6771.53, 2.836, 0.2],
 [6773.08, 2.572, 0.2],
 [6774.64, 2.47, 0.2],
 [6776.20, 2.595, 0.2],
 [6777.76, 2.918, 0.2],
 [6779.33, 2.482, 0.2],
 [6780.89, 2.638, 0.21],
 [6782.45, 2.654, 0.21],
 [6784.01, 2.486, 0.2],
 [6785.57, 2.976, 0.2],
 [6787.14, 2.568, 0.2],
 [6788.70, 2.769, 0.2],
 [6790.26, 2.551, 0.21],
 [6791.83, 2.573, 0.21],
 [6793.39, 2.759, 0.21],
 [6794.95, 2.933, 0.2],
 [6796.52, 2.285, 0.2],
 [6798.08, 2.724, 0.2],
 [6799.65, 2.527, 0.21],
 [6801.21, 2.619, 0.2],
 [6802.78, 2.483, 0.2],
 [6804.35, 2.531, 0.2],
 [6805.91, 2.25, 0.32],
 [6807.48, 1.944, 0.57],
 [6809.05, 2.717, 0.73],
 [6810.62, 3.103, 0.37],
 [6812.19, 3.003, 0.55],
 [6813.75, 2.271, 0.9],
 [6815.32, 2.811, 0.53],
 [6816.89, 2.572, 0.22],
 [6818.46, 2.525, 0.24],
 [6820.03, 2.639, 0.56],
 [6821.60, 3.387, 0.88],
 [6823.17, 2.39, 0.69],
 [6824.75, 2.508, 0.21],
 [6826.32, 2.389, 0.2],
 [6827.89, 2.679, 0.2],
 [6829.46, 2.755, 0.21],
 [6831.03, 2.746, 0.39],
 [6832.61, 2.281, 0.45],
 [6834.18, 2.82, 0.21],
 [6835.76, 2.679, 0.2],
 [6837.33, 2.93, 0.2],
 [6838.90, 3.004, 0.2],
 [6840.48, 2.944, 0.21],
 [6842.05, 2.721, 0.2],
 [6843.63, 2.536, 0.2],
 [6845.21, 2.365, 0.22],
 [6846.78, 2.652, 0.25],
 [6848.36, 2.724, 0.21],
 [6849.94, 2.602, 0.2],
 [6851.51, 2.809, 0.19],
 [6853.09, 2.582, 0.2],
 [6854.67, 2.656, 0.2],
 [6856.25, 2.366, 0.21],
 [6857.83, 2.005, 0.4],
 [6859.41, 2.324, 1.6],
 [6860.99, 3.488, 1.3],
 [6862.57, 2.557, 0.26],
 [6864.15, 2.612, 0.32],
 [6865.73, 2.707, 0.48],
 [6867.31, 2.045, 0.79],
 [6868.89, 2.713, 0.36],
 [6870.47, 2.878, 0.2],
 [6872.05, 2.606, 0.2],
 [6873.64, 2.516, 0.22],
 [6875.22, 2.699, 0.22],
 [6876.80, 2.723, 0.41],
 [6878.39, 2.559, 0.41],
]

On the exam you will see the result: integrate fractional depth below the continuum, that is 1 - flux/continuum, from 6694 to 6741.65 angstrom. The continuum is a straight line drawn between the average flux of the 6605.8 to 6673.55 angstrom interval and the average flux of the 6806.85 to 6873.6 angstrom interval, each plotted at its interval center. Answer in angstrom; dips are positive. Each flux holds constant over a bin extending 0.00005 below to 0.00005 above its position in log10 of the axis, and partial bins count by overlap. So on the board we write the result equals -4.9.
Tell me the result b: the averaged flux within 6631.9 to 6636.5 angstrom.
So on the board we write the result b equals 2.61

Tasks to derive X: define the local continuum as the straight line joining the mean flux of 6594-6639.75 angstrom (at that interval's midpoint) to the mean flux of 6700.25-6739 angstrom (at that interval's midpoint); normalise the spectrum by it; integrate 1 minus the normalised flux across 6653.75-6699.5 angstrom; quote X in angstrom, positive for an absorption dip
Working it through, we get 3.6 angstrom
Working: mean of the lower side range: 2.66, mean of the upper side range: 3.03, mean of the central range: 2.64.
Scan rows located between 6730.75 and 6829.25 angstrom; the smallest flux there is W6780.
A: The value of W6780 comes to 1.944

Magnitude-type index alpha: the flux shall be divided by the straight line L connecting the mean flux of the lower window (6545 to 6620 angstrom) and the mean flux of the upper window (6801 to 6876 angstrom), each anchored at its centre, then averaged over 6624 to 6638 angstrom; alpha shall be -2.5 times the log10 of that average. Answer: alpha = 0.07 mag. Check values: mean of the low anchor 2.82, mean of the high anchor 2.63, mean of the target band 2.61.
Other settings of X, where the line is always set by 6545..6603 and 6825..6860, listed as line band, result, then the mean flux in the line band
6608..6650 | 2.1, 2.67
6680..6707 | -0.3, 2.79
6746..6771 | 1.1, 2.58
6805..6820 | 0.4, 2.58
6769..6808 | 0.9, 2.6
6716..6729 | -1.1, 2.97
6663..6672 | 0.4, 2.66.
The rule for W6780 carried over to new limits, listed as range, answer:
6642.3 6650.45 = 2.543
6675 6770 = 2.158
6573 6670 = 2.421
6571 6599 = 2.456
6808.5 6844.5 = 2.271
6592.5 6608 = 2.423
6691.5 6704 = 2.369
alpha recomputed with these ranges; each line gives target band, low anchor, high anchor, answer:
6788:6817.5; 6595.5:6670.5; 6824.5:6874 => 0.02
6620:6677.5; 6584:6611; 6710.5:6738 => 0.07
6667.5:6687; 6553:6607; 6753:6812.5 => 0.06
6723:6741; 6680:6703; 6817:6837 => -0.09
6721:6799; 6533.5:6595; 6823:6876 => 0.01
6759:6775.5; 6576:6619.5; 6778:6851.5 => 0.05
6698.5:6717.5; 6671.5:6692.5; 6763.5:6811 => -0.18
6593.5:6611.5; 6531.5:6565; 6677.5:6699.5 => 0.06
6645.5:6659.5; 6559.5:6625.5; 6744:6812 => -0.01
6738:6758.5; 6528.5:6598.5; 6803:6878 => 0.07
